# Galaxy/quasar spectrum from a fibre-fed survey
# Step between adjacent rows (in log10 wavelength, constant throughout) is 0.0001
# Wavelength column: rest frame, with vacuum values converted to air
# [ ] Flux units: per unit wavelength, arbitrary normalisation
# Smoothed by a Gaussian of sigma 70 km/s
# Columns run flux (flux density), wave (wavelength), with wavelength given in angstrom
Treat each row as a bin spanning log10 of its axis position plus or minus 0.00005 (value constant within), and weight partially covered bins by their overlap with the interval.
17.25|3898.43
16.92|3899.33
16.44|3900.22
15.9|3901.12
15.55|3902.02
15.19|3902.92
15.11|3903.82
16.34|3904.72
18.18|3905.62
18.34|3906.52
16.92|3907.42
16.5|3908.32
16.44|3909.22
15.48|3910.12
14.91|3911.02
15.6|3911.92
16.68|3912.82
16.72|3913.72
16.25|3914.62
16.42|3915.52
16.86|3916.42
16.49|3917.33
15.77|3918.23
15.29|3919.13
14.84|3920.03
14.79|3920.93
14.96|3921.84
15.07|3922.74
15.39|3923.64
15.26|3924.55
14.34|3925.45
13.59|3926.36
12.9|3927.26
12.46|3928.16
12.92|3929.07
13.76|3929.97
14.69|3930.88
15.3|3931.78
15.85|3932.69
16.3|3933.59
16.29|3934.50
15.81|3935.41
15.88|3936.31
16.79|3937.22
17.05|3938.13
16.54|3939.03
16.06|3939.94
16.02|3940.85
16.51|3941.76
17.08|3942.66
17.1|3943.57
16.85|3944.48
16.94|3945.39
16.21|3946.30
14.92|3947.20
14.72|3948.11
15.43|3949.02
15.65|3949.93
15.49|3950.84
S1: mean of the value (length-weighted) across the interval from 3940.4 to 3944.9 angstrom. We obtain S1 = 16.7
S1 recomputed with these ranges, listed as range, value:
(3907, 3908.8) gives 16.7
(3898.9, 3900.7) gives 16.7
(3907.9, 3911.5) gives 15.8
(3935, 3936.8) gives 15.9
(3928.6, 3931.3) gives 13.7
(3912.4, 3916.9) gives 16.6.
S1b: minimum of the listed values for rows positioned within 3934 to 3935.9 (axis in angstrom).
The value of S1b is 15.81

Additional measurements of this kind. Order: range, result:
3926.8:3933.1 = 12.46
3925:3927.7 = 12.9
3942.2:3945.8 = 16.85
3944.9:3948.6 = 14.72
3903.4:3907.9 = 15.11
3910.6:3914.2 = 14.91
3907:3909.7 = 16.44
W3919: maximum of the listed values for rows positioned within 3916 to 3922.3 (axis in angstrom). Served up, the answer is 16.86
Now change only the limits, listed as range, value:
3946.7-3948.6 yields 14.92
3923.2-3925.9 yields 15.39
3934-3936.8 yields 16.29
